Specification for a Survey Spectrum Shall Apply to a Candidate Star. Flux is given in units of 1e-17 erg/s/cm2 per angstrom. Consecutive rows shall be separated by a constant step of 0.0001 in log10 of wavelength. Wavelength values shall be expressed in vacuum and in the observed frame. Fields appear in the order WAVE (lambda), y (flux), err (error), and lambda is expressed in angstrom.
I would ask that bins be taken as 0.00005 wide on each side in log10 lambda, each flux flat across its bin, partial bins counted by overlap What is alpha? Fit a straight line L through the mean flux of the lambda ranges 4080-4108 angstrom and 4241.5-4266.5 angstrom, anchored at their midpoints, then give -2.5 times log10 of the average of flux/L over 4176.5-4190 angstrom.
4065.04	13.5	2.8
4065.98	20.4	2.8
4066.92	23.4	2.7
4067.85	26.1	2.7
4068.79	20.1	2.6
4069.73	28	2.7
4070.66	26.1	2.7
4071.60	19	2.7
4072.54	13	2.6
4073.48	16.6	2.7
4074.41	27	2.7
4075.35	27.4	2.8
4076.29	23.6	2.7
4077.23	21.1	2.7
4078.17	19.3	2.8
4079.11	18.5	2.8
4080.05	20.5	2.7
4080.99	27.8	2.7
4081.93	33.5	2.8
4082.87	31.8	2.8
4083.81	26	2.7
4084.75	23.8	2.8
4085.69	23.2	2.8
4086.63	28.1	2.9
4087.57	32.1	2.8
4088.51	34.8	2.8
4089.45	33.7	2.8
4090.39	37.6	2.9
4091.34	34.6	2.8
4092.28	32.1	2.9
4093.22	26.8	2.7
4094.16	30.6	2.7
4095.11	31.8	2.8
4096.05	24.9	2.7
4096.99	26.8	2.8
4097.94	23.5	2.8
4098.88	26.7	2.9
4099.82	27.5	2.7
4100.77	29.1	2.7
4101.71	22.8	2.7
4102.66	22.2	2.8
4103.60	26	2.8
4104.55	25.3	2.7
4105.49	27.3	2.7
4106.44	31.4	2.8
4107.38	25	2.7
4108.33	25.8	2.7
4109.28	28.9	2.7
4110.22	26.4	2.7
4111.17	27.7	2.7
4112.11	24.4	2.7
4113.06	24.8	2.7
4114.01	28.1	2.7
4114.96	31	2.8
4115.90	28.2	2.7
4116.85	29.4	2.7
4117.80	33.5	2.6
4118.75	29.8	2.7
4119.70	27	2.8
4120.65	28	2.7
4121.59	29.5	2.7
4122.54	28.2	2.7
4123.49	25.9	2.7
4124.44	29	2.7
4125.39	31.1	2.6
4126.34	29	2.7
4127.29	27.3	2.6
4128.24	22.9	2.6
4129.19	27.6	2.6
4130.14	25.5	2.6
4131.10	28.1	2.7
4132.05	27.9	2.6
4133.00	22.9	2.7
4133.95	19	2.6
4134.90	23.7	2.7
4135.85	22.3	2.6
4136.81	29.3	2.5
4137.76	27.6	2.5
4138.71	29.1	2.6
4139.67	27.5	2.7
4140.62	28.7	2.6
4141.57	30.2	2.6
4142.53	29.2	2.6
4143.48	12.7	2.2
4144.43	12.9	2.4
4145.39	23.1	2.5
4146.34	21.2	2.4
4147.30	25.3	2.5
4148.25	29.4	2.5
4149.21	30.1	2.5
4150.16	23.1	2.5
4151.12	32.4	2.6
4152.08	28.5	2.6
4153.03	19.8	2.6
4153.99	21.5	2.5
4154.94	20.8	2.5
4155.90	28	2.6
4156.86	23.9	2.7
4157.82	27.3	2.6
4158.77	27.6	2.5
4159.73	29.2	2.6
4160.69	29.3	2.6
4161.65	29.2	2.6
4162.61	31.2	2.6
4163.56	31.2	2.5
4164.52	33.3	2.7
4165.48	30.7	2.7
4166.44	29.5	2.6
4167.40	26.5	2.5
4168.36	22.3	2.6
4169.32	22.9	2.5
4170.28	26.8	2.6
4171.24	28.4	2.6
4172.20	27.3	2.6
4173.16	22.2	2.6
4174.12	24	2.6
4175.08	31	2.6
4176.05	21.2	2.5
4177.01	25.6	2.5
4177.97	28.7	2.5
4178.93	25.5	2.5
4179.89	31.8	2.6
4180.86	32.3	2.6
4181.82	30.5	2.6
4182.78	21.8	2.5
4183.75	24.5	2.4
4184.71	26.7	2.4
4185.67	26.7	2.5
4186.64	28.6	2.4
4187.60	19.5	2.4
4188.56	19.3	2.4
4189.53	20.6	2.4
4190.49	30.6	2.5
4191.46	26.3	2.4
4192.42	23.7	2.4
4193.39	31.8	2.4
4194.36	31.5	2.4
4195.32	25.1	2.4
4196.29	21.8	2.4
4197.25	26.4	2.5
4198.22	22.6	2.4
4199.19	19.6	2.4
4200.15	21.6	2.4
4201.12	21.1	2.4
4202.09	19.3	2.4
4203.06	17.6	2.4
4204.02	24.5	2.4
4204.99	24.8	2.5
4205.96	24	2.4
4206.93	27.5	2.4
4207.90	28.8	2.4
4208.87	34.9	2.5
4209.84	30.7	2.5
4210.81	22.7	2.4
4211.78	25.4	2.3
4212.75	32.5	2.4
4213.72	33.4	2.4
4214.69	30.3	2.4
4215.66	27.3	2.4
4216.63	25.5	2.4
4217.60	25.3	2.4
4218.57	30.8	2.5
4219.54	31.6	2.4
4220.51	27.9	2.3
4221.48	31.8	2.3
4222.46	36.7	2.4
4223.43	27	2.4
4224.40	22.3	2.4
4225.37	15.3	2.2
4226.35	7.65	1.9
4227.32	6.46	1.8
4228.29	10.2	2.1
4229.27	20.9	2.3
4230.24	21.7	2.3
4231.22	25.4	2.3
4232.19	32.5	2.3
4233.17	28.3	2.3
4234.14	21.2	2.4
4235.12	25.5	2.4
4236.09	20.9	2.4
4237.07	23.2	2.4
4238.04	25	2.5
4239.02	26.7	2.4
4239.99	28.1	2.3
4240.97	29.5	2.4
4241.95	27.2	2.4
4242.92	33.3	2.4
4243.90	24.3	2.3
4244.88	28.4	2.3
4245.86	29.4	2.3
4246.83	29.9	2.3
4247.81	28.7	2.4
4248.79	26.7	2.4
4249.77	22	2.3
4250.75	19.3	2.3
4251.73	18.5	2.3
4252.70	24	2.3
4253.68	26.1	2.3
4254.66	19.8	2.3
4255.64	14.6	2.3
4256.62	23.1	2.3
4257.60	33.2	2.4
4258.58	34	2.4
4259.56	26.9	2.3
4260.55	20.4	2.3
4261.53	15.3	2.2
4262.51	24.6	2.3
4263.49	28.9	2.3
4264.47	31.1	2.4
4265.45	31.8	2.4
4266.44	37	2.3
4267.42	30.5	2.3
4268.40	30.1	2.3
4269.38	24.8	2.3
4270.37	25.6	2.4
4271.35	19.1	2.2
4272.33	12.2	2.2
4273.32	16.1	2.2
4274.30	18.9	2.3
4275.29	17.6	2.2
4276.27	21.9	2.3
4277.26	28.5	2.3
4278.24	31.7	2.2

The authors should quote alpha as 0.05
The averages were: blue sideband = 28.3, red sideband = 25.9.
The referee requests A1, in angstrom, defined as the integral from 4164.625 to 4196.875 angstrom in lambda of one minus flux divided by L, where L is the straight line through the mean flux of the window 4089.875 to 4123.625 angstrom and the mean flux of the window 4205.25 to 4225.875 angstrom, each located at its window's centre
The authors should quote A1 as 2.0 angstrom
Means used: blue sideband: 28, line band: 26.3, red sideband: 28.1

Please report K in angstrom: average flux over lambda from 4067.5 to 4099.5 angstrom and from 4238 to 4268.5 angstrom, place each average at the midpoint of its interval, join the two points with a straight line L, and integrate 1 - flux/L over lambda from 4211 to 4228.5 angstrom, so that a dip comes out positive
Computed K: 0.9 angstrom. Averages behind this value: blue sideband 26.4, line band 25.1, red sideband 26.5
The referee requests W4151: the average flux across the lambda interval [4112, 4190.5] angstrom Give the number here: 26.5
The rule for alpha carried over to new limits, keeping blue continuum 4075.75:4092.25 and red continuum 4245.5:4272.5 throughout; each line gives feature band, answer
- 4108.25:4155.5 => 0.03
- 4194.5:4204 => 0.18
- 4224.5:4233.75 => 0.34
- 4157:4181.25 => -0.04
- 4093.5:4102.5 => 0.03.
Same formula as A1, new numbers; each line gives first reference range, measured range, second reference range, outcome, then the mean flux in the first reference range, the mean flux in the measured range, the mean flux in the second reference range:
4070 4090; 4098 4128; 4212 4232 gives -2.96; 25.2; 27.5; 24.6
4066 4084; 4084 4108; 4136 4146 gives -4.34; 23.5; 28.3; 24.9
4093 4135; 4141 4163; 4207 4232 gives 0.85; 27.1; 25.5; 25.4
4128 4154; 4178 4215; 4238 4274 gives -0.93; 25.1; 26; 25.5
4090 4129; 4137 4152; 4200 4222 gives 1.08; 28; 25.6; 27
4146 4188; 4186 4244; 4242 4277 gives 1.50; 26.8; 25.1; 24.9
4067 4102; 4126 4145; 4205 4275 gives 0.66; 26.4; 25.1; 25.3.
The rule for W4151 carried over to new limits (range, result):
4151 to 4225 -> 26.6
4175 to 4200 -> 25.8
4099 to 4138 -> 27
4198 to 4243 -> 25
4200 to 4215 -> 26.2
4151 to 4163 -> 26.6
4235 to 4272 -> 25.9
